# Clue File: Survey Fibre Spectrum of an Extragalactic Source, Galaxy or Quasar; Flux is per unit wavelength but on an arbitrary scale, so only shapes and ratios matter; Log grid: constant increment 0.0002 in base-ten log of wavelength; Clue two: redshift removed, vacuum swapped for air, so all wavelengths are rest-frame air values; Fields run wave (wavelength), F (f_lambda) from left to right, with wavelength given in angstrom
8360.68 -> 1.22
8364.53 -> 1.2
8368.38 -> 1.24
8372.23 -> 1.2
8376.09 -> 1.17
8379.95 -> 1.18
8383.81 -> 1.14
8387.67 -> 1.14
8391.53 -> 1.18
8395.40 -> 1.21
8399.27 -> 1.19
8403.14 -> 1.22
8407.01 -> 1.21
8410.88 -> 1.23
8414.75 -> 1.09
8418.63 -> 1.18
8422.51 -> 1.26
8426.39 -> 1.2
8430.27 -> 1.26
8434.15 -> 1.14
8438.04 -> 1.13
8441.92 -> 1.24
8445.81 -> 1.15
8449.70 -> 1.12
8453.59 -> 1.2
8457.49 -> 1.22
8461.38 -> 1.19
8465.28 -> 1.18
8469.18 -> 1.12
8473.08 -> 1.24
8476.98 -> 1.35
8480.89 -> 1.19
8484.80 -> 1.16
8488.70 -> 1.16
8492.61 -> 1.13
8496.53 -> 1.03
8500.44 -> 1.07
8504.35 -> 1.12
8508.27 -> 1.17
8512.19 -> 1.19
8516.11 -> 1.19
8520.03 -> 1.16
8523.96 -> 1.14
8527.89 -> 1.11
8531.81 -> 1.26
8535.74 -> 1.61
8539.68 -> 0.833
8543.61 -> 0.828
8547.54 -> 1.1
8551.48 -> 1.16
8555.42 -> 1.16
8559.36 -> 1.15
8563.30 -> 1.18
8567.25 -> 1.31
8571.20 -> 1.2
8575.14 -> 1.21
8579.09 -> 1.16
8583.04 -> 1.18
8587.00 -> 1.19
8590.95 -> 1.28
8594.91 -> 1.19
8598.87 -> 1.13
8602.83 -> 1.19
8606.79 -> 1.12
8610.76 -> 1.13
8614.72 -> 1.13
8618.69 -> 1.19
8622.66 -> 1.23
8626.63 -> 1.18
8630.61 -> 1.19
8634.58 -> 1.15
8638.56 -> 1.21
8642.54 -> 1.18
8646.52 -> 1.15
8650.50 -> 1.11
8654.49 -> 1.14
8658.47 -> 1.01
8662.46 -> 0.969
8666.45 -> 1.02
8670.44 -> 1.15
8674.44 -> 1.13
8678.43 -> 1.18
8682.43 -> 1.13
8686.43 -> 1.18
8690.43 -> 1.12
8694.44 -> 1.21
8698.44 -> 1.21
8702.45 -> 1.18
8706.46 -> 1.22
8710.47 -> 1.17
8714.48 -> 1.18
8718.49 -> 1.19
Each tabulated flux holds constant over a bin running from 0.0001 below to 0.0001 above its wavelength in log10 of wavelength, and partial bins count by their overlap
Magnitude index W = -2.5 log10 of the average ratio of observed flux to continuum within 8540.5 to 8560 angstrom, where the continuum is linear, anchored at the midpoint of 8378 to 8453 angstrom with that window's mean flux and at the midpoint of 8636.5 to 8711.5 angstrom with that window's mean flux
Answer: 0.10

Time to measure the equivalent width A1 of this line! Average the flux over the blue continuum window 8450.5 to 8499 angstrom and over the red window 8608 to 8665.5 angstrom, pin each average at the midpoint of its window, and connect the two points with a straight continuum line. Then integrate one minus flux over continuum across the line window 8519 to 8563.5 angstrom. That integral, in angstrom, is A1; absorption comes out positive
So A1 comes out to 0.9 angstrom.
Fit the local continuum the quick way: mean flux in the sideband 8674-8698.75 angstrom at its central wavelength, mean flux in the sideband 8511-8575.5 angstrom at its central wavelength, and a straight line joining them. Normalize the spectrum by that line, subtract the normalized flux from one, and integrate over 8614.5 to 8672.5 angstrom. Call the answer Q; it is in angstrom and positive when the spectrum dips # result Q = 1.5 angstrom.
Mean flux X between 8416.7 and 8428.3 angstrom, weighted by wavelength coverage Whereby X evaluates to 1.21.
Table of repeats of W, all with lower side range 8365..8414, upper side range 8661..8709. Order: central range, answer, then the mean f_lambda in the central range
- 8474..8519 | 0.01 mag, 1.16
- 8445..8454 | 0.03 mag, 1.15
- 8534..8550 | 0.08 mag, 1.09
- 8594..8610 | 0.00 mag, 1.15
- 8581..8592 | -0.05 mag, 1.21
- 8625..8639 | -0.03 mag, 1.18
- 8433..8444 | 0.01 mag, 1.17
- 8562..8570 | -0.07 mag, 1.24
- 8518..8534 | 0.00 mag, 1.17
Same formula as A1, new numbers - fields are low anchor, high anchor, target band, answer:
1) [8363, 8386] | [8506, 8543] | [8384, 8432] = -0.5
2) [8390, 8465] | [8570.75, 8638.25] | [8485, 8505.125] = 1.4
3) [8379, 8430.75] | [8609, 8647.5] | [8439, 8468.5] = 0.2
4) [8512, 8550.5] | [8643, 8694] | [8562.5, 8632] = -3.8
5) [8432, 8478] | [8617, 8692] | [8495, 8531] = 1.1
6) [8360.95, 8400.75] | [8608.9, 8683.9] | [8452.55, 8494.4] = -0.9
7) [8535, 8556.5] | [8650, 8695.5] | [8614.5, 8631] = -1.3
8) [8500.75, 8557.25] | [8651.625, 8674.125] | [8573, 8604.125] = -2.3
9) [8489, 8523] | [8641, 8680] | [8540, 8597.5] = -1.7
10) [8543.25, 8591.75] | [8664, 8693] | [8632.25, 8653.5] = -0.3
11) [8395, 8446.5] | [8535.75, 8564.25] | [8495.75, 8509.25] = 0.4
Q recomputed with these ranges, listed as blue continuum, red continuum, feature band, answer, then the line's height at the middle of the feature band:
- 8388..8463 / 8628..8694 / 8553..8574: -0.8 angstrom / 1.15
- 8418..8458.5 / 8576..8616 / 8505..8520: 0.1 angstrom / 1.18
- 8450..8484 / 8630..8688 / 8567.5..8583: -0.6 angstrom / 1.16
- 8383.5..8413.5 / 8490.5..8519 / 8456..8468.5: -0.4 angstrom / 1.15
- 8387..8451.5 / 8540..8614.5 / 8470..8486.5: -0.8 angstrom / 1.17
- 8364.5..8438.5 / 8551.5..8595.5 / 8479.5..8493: 0.4 angstrom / 1.19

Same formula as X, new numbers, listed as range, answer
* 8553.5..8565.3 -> 1.16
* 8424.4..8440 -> 1.18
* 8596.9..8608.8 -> 1.15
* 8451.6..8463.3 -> 1.2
